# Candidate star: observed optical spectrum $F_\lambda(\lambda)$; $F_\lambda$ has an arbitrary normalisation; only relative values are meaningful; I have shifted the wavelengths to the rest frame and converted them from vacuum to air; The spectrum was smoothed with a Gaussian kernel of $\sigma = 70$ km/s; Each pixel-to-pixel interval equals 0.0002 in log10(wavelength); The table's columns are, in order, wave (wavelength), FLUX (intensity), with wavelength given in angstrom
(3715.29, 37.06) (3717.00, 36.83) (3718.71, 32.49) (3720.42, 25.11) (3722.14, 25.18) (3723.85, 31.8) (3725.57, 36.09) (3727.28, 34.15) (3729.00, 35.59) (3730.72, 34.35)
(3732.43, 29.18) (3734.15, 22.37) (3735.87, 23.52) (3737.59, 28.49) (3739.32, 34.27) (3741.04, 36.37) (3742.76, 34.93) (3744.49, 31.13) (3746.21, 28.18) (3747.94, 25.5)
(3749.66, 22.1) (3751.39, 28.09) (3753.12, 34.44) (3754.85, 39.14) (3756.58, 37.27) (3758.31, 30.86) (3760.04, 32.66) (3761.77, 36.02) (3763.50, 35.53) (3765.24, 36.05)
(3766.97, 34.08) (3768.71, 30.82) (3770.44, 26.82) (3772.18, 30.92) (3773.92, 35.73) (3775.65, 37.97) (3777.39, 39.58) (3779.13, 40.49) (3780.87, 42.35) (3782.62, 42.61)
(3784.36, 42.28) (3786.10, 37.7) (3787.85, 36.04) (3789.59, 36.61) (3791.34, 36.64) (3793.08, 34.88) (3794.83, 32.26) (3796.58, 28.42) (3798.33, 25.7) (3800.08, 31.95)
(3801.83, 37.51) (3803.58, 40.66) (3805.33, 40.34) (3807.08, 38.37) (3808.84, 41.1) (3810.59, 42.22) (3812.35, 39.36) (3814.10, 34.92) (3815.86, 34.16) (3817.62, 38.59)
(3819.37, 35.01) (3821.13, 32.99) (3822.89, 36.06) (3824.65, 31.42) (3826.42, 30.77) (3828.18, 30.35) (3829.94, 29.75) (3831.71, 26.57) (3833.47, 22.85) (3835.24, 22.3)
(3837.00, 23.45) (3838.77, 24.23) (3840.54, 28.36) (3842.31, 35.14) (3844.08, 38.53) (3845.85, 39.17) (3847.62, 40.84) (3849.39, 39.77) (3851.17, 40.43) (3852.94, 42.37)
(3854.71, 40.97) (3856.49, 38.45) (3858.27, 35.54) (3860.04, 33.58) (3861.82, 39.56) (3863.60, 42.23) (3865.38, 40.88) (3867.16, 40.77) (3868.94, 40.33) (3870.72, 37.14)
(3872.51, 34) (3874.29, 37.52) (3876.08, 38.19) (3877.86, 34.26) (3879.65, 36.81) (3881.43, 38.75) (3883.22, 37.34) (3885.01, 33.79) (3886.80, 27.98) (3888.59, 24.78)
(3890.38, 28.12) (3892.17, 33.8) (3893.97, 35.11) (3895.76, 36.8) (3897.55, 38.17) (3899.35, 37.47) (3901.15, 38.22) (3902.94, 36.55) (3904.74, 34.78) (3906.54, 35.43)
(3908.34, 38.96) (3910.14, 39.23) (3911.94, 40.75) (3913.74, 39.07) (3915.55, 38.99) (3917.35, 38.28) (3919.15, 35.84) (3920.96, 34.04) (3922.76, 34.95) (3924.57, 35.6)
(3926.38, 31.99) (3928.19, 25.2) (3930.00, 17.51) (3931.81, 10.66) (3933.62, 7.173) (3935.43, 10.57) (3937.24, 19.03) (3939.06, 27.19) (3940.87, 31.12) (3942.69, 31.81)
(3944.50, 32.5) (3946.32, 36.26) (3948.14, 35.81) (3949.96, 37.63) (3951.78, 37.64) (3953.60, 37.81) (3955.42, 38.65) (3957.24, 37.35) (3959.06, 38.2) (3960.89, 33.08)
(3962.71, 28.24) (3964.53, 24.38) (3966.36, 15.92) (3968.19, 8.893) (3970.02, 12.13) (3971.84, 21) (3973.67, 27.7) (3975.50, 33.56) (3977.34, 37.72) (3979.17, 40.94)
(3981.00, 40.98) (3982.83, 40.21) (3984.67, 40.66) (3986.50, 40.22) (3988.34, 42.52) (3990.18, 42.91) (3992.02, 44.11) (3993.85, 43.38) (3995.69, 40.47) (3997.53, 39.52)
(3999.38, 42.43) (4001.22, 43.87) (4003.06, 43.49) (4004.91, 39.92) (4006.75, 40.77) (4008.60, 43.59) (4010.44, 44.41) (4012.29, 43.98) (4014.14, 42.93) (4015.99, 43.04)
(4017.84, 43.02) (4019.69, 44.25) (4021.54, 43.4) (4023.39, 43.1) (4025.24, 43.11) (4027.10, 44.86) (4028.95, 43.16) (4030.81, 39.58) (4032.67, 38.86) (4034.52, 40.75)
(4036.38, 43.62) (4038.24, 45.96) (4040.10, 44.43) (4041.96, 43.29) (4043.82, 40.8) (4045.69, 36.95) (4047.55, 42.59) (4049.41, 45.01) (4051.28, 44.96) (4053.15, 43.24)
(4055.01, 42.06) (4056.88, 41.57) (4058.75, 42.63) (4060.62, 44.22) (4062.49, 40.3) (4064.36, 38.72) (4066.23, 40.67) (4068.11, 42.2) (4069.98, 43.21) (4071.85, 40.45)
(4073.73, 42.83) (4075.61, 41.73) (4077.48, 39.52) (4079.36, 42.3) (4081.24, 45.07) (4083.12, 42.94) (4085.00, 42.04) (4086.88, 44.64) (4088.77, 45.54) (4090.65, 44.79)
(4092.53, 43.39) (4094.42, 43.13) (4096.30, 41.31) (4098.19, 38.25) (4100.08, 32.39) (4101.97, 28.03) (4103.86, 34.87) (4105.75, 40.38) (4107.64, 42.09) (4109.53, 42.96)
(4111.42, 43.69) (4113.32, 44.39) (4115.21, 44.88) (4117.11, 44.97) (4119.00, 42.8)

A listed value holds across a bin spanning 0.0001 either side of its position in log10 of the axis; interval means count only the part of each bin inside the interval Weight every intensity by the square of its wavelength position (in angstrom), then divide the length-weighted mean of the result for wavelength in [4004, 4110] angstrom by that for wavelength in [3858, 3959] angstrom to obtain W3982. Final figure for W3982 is 1.34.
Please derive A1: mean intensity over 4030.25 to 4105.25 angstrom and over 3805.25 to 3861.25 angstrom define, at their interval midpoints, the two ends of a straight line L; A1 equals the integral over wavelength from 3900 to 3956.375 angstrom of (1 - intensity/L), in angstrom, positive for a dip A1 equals 8.15 angstrom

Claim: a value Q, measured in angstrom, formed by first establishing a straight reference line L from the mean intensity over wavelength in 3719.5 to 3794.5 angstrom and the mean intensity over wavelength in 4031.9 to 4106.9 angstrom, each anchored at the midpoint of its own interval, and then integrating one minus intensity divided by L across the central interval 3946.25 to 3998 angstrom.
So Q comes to 6.2 angstrom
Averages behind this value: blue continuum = 33.4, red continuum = 41.5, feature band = 34.4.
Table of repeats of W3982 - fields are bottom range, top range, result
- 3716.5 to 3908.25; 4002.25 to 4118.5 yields 1.39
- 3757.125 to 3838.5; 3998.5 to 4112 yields 1.39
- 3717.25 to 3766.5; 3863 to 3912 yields 1.24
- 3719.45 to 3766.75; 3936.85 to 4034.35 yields 1.33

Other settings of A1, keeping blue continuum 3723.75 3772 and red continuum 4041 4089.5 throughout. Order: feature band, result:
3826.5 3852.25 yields 2.37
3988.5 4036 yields -2.37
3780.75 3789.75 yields -1.80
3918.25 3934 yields 4.65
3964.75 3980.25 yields 5.67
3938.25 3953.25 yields 1.72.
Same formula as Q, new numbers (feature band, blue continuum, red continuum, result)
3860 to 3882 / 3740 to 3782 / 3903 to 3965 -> -3.86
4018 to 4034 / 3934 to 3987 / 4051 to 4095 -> -2.12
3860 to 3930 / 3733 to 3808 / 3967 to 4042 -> 2.04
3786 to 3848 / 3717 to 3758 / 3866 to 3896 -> -0.83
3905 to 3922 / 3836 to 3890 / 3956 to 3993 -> -1.57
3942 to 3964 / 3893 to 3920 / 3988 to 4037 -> 2.49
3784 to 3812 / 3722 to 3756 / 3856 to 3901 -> -2.77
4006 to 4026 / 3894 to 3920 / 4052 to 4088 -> -1.27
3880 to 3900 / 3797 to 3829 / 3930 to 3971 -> -2.15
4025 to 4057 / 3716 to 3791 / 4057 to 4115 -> -1.78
